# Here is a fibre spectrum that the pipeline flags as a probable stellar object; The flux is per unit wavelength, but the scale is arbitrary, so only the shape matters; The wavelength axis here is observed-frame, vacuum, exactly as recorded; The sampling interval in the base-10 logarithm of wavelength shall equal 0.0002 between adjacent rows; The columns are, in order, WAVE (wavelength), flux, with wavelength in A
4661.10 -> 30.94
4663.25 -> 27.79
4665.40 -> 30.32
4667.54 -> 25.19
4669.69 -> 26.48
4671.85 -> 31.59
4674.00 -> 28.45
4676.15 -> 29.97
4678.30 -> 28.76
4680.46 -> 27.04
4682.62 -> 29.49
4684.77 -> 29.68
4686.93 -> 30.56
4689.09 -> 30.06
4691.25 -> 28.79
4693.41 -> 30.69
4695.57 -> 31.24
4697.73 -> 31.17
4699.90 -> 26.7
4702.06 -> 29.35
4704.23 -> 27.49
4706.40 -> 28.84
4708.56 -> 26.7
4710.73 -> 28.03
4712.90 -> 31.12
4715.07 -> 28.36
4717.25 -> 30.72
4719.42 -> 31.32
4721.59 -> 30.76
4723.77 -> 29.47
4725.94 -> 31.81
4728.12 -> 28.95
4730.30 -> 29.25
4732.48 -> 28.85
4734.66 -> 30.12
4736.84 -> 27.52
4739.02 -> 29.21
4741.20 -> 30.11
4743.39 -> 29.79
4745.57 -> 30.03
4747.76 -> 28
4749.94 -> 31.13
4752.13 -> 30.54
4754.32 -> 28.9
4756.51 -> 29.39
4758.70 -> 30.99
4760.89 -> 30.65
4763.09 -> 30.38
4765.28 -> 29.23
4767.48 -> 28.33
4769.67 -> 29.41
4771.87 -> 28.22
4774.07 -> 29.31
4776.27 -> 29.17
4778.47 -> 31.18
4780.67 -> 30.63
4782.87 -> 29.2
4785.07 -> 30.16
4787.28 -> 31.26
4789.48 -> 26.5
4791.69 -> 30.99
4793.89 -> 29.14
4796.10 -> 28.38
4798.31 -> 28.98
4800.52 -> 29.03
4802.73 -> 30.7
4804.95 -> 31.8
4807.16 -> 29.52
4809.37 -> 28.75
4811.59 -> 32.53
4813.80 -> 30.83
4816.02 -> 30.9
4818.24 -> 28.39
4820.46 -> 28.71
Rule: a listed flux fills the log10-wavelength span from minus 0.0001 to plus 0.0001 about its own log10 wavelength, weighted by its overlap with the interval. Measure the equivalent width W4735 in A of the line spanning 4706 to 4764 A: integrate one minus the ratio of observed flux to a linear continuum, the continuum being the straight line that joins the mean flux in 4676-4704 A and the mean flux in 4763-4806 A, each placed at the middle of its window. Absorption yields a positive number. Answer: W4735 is -0.35 A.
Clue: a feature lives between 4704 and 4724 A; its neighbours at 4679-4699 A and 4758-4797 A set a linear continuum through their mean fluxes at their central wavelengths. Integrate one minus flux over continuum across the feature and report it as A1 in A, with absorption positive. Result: 0.3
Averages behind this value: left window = 29.8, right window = 29.6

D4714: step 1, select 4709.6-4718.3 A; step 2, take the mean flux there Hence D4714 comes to 29.5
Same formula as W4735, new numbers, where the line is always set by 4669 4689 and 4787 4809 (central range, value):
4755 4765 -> -0.3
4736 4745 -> 0.0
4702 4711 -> 0.4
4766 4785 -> 0.0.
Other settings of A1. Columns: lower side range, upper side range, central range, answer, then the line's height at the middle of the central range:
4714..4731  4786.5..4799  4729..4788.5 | -0.08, 29.6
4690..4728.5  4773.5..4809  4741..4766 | -0.24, 29.6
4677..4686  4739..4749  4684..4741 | -0.70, 29.1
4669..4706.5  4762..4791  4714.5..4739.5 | -0.31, 29.4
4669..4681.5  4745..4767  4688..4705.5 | -0.22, 29.1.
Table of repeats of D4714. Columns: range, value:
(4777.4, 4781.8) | 30.9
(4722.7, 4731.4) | 29.9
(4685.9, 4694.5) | 30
